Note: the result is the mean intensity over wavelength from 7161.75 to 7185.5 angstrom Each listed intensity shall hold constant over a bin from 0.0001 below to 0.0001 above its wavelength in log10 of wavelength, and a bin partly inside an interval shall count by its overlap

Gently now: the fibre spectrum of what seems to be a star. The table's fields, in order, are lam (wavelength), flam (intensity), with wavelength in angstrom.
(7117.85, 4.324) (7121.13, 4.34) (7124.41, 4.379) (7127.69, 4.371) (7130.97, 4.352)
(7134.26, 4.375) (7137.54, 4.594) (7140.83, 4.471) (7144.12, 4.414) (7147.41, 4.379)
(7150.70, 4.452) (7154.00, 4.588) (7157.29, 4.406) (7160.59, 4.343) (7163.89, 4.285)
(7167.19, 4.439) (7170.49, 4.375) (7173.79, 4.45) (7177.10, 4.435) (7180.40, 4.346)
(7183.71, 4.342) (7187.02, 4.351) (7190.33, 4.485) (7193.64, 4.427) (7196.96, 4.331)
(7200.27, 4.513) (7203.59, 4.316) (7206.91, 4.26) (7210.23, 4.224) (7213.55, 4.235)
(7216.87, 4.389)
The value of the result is 4.38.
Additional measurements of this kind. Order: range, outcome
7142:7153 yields 4.43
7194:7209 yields 4.36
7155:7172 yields 4.38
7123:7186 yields 4.41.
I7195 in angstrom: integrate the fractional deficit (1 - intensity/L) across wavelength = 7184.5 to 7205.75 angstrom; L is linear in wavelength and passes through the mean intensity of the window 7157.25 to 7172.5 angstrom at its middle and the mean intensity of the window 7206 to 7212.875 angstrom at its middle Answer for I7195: -0.58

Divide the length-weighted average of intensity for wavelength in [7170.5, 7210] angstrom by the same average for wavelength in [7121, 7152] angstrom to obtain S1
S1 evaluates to 0.99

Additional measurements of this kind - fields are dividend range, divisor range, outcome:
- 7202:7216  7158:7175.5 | 0.97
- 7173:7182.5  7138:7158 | 0.99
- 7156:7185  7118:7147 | 0.99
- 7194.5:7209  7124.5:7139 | 0.99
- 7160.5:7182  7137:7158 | 0.98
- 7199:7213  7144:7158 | 0.97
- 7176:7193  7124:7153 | 0.99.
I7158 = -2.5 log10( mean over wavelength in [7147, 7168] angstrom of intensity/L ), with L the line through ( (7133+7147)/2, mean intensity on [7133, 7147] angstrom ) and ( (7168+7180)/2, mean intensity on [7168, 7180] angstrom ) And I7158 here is 0.01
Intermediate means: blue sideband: 4.46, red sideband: 4.42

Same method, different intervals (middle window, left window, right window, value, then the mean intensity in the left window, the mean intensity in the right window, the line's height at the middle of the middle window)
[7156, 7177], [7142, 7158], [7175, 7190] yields 0.007 mag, 4.45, 4.38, 4.42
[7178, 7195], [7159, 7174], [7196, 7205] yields -0.002 mag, 4.37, 4.39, 4.38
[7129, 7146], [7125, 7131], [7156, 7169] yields -0.017 mag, 4.37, 4.37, 4.37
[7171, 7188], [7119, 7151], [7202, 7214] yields -0.017 mag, 4.41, 4.26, 4.32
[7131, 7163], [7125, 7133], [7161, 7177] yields -0.015 mag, 4.36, 4.39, 4.37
